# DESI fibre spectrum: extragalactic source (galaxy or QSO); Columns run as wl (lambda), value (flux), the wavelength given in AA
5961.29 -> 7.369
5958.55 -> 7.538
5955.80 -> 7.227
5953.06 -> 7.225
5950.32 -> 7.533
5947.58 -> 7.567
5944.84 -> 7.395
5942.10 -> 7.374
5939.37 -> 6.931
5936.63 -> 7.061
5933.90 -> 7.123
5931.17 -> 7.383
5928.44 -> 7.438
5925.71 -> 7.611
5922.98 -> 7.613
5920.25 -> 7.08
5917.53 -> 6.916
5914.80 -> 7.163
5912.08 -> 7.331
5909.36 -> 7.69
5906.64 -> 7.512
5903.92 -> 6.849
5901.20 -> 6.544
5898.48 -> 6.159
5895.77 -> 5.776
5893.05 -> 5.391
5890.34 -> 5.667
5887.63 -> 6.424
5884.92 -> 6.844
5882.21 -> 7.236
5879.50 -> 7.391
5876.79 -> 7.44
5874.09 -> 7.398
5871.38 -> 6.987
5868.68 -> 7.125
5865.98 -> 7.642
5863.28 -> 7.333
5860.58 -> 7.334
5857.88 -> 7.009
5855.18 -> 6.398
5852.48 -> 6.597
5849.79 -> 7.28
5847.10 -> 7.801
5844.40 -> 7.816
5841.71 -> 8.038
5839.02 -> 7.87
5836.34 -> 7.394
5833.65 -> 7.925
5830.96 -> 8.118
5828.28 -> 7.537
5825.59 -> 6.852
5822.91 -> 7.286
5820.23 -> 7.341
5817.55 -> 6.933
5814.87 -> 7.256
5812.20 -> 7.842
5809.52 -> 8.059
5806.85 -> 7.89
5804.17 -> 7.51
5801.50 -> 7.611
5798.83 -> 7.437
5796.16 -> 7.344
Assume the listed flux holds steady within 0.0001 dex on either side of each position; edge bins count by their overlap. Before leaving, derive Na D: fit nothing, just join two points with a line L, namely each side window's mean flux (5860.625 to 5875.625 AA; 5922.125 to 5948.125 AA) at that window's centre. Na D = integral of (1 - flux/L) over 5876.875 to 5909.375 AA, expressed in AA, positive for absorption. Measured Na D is 3.1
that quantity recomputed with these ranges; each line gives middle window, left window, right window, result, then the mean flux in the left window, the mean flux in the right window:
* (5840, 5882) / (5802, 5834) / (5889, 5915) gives -1.6 AA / 7.54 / 6.59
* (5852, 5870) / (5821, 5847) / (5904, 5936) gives 1.1 AA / 7.65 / 7.33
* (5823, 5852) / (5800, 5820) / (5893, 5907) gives -1.6 AA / 7.57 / 6.38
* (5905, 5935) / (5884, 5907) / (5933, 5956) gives -2.5 AA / 6.29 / 7.28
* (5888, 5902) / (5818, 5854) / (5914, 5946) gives 2.7 AA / 7.51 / 7.26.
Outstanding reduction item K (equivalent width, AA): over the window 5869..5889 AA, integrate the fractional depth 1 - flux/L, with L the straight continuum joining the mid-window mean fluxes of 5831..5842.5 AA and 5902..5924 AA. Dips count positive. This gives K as 1.1 AA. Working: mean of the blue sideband 7.83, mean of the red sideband 7.25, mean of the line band 7.1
